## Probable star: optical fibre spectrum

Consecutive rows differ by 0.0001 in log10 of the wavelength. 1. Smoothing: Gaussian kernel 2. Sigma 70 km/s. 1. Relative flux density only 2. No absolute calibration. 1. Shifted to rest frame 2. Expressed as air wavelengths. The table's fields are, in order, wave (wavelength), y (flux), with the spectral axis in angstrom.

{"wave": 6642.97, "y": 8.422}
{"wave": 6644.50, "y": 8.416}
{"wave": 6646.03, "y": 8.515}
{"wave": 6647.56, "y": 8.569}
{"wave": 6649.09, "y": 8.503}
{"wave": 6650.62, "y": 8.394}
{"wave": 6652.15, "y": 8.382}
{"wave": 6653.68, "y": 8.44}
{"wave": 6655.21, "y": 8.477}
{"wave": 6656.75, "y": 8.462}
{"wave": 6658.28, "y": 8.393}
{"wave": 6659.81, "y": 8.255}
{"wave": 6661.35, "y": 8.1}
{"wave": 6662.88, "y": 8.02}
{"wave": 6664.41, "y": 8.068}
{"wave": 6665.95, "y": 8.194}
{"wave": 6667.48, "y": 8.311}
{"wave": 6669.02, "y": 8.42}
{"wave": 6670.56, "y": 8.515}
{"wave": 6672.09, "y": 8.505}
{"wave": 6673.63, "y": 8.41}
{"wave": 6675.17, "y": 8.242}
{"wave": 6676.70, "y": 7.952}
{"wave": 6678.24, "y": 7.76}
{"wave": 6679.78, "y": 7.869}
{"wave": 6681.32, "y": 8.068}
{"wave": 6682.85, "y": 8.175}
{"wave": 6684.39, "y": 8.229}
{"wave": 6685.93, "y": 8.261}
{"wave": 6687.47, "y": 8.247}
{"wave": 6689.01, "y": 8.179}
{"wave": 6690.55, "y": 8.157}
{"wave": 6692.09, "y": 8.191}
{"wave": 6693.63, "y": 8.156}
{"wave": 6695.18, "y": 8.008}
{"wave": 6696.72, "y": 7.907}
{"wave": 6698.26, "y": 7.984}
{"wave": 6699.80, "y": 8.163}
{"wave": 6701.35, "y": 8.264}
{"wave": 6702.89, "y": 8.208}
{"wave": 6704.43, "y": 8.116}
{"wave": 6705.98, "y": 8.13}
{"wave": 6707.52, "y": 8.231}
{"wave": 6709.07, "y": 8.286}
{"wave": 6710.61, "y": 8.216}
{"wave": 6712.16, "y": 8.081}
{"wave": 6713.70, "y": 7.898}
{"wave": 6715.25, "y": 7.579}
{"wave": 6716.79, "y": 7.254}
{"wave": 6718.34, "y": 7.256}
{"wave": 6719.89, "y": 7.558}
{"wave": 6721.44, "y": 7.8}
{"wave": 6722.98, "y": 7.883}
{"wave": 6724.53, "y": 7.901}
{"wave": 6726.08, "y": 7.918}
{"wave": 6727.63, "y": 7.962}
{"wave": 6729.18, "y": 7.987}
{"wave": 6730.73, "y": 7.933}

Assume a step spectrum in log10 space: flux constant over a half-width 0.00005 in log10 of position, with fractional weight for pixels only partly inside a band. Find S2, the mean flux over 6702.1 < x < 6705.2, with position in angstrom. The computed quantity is 8.18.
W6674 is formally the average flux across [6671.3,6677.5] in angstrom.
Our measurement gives 8.28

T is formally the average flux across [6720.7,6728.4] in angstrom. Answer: 7.9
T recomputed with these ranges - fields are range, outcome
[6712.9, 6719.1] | 7.51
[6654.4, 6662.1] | 8.33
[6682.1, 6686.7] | 8.22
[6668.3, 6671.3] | 8.46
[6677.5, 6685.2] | 8.03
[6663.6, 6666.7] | 8.13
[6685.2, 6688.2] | 8.25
